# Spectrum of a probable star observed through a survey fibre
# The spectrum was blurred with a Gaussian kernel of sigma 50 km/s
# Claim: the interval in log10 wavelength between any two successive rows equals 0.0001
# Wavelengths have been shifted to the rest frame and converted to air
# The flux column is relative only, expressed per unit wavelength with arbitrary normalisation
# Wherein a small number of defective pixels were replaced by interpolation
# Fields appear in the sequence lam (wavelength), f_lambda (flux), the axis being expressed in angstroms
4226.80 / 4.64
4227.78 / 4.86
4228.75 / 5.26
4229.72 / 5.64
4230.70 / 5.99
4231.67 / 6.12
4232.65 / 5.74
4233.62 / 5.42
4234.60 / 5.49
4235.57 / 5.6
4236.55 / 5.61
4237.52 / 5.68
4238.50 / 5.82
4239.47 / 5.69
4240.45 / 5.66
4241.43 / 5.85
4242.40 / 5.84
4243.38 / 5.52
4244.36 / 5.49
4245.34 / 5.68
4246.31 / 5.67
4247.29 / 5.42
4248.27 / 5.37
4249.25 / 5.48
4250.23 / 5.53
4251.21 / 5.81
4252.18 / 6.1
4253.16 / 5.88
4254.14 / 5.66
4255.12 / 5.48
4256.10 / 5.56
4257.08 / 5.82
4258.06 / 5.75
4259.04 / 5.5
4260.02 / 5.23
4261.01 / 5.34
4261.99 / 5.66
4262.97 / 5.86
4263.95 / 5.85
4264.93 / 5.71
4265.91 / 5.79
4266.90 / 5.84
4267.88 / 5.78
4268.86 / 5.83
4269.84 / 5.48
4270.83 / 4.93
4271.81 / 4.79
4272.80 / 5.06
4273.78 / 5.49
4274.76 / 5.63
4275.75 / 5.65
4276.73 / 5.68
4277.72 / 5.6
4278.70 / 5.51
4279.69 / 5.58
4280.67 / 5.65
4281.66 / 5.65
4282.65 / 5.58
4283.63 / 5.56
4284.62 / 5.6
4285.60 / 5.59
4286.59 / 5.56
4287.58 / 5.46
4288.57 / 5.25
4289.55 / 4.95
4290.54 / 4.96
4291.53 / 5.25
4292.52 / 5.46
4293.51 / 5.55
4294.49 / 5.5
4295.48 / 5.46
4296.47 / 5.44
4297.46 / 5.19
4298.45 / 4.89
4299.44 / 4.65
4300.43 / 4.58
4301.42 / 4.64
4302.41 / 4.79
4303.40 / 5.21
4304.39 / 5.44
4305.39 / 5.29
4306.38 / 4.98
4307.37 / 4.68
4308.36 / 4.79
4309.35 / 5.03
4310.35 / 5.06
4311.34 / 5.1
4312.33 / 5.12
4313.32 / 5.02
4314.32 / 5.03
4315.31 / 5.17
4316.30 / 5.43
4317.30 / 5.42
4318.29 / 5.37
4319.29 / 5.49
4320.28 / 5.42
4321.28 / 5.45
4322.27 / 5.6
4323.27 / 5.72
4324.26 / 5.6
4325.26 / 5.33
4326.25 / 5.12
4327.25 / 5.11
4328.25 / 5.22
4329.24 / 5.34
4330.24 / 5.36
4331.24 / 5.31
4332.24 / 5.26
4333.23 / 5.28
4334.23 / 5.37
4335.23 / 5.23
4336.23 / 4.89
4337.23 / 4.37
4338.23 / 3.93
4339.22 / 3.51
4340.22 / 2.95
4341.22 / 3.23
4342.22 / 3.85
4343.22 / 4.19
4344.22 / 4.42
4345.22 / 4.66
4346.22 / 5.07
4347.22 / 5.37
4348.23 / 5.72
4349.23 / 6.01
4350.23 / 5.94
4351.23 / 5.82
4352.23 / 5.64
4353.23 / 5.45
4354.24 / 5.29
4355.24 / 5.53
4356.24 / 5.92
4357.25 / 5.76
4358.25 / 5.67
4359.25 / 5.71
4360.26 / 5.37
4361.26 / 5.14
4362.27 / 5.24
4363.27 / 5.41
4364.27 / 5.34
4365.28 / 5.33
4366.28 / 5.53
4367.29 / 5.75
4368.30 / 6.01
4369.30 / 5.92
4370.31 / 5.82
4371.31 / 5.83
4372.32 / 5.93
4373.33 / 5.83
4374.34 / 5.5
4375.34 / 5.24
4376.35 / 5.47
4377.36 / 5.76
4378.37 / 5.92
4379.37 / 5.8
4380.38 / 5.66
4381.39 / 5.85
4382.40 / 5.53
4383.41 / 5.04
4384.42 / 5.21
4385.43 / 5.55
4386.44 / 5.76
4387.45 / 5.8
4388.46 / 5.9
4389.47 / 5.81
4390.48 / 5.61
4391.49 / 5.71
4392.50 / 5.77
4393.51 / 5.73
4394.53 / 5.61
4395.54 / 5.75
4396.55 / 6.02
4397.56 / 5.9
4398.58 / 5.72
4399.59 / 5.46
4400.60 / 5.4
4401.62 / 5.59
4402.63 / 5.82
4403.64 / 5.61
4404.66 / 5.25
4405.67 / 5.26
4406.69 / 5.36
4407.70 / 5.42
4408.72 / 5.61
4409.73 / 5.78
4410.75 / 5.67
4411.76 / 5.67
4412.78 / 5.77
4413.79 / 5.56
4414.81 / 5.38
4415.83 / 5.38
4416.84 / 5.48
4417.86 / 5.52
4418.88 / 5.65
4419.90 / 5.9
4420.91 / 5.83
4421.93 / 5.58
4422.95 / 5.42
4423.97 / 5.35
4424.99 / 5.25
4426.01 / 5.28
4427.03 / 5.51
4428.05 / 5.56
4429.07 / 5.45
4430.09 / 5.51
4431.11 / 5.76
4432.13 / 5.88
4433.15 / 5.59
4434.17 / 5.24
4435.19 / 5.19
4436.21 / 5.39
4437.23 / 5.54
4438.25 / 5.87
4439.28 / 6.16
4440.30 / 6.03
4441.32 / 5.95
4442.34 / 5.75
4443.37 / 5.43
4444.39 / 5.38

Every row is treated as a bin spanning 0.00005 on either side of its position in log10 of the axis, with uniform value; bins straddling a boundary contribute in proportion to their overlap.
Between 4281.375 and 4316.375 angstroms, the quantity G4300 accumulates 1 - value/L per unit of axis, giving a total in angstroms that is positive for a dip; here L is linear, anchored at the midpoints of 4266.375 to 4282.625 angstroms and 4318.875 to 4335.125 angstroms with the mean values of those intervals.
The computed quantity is 1.7 angstroms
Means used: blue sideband 5.51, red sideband 5.37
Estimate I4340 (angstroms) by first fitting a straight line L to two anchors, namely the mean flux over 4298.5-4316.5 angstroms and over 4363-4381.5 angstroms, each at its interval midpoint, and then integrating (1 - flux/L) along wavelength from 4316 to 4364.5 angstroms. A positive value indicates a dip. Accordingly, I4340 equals 1.6 angstroms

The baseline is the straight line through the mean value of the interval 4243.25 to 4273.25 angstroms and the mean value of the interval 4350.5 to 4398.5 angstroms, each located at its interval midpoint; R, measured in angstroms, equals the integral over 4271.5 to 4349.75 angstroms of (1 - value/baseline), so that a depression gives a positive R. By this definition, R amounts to 6.6 angstroms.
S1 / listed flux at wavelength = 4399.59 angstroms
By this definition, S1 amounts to 5.46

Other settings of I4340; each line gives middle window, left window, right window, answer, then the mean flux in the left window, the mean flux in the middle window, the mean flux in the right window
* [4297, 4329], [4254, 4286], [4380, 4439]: 2.4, 5.57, 5.16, 5.58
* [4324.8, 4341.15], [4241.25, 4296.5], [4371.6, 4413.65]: 2.3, 5.55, 4.81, 5.64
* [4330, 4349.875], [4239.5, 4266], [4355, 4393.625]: 3.3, 5.65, 4.7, 5.63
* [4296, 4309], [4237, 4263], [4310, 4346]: 0.5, 5.64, 4.97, 4.94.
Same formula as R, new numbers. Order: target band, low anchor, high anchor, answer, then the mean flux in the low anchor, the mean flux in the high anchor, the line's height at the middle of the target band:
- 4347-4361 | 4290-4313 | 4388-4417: -0.8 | 5.09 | 5.62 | 5.37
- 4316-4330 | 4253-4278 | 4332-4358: -0.8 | 5.57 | 4.95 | 5.12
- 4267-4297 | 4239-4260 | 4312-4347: -0.5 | 5.65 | 4.94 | 5.36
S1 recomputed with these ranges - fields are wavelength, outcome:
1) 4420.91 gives 5.83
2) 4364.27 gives 5.34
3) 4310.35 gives 5.06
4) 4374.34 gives 5.5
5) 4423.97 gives 5.35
